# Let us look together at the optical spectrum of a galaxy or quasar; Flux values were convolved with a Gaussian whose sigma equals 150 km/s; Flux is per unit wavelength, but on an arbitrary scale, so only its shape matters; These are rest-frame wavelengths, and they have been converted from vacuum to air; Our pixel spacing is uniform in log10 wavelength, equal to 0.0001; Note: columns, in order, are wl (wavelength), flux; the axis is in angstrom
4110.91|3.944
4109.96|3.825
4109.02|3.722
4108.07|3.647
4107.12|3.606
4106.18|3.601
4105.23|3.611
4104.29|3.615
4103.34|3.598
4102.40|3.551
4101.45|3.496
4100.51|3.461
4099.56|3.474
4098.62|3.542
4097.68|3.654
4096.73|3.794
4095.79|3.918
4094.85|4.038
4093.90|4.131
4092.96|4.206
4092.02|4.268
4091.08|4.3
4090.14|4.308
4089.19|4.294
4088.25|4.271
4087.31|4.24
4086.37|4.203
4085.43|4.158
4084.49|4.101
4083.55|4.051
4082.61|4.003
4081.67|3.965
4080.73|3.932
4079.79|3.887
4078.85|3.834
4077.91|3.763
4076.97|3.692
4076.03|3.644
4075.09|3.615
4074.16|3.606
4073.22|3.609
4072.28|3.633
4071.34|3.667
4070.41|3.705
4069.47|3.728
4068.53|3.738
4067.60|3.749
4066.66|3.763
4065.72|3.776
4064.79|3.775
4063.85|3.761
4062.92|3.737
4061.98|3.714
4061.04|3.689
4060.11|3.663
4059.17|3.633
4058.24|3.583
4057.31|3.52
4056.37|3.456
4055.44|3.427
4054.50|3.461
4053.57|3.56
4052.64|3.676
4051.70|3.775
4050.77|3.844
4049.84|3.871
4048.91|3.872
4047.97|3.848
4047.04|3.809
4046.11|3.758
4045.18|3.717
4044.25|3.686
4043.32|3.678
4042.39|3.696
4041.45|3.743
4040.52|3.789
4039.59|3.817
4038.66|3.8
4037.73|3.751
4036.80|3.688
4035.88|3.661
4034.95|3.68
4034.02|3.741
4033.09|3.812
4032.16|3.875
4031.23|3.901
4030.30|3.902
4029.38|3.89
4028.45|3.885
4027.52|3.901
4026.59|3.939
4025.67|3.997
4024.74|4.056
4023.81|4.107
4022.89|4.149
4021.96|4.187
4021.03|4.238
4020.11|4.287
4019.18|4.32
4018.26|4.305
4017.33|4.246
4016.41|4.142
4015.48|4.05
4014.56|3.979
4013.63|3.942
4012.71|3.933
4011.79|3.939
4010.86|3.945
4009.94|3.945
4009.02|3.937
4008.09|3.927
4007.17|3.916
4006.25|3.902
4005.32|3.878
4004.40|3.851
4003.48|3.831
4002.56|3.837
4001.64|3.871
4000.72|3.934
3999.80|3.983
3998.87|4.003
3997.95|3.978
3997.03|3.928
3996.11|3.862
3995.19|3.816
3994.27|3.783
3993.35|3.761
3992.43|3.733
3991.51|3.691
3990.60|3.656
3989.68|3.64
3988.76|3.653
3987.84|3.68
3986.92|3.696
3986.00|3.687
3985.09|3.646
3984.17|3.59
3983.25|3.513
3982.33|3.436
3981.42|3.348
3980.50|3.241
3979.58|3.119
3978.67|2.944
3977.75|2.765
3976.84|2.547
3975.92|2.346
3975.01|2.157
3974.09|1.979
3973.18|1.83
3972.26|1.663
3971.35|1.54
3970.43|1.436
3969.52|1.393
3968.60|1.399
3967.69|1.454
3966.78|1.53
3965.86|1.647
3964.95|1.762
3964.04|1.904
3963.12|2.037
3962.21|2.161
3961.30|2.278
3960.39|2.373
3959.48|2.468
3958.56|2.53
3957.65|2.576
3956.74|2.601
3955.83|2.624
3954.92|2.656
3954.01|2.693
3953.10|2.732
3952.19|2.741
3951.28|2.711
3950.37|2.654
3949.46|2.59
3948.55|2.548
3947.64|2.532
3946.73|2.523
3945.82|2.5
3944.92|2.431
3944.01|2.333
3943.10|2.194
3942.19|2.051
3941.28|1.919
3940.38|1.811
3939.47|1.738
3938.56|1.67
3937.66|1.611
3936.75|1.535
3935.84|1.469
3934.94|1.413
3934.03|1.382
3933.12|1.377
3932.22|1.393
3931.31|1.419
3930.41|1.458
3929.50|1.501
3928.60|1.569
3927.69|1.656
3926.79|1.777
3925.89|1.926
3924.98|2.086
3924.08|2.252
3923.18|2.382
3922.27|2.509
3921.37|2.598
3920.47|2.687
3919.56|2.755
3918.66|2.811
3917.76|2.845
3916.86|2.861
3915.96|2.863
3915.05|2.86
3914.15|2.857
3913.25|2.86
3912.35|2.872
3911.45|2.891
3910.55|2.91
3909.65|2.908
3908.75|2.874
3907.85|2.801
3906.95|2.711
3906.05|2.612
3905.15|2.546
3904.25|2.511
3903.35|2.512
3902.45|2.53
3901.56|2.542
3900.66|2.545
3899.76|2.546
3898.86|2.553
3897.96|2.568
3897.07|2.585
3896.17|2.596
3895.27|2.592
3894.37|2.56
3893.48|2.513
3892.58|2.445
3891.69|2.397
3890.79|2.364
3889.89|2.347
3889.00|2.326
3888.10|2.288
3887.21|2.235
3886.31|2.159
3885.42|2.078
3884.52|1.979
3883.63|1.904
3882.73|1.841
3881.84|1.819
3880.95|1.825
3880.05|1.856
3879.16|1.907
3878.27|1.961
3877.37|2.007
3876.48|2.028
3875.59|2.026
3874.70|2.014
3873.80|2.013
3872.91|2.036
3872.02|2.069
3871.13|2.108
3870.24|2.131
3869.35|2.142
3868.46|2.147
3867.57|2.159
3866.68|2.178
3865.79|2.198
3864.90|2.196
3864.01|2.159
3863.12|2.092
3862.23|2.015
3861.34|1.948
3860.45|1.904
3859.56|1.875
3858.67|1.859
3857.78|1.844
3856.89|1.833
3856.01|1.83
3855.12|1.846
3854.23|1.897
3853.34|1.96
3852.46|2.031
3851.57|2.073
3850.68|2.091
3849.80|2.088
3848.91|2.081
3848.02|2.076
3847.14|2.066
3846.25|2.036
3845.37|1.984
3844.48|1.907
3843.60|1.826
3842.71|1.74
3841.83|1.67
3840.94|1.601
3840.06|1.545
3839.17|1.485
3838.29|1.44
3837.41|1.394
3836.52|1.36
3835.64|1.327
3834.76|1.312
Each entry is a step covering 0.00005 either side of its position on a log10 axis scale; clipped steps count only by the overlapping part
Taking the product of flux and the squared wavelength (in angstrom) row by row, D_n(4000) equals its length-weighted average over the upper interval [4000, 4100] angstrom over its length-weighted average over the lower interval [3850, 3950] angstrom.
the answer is 1.9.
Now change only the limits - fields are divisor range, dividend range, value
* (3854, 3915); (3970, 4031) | 1.68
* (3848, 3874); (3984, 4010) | 2.02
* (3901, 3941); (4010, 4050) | 1.84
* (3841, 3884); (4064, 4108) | 2.17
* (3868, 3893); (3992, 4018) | 2.00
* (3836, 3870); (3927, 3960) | 1.15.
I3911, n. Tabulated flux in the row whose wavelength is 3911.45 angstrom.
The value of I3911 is 2.891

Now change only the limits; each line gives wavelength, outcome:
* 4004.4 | 3.851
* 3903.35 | 2.512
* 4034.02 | 3.741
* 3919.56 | 2.755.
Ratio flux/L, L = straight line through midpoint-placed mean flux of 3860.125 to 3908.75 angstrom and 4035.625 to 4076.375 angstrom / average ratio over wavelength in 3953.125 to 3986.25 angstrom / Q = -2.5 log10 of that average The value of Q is 0.23 mag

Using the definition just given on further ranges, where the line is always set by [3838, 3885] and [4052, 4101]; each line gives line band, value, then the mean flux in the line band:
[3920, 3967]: 0.25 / 2.11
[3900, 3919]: -0.16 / 2.75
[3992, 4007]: -0.22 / 3.87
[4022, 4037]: -0.15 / 3.9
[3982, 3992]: -0.19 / 3.63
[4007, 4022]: -0.24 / 4.07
